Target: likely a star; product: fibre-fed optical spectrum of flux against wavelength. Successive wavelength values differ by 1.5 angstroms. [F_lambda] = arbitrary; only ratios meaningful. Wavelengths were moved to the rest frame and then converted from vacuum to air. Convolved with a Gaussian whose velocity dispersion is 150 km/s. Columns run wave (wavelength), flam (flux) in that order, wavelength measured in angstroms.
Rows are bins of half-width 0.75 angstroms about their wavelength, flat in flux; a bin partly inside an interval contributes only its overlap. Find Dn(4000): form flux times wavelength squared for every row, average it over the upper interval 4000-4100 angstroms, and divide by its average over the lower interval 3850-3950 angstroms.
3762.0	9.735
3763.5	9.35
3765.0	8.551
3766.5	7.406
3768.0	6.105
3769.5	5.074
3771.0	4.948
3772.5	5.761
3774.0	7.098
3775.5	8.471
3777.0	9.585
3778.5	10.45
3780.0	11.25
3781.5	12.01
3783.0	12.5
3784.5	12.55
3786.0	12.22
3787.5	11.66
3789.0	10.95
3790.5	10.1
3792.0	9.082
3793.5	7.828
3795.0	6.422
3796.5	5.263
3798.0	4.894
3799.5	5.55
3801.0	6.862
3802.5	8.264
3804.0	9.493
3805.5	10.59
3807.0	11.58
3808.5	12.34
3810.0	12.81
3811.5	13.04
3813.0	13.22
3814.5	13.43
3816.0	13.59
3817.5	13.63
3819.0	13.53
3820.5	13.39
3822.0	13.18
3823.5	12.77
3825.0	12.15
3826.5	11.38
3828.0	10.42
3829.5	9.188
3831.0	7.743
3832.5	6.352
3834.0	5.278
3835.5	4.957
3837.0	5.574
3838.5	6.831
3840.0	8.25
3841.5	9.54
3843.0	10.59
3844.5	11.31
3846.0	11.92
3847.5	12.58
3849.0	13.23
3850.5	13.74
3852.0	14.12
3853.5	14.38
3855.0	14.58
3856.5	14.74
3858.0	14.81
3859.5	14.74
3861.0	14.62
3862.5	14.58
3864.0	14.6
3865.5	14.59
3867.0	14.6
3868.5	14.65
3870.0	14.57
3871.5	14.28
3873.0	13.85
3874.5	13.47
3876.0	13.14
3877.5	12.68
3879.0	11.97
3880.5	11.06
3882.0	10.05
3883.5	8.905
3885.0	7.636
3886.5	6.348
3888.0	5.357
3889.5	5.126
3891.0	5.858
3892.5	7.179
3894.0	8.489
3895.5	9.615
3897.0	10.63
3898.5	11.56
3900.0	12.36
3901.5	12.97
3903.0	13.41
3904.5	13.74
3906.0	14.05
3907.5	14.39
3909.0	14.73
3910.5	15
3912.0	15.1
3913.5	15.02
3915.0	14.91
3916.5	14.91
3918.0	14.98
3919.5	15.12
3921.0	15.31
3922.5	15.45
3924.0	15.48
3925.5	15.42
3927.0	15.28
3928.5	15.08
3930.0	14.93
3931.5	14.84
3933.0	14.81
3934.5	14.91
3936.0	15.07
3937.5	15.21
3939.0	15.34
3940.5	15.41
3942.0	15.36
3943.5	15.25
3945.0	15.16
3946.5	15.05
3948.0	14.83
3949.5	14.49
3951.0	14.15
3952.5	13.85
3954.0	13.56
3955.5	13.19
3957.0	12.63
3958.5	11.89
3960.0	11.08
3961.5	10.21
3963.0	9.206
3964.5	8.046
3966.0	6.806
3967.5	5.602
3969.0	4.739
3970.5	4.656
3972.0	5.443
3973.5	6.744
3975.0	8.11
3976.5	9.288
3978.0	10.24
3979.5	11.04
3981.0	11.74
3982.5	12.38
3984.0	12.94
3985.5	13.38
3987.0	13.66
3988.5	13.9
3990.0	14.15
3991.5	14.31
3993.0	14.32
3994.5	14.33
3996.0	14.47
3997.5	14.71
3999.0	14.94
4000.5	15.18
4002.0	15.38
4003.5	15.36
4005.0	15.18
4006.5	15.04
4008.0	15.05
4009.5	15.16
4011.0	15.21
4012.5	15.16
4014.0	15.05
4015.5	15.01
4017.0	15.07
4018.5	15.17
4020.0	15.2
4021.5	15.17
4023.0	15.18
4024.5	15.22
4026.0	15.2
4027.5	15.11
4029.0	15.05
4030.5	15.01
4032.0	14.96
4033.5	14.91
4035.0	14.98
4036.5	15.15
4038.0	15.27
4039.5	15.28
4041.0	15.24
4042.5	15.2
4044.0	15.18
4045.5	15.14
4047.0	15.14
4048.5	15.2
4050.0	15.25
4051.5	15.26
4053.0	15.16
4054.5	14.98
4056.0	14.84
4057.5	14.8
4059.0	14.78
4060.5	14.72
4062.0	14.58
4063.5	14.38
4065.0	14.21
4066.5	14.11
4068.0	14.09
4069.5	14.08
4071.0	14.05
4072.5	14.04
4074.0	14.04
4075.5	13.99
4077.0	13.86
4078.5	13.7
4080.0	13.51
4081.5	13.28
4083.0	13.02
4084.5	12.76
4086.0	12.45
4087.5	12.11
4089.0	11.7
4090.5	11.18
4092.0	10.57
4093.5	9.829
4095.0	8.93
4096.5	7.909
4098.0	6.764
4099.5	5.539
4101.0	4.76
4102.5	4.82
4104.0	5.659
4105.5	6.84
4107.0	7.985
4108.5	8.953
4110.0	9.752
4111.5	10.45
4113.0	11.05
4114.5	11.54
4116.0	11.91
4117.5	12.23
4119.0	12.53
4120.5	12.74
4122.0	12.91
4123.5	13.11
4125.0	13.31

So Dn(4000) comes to 1.1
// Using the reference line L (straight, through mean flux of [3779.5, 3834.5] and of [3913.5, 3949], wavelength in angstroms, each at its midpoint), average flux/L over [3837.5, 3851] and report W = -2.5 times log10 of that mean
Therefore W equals 0.11 mag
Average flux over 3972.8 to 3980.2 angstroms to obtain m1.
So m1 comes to 9.09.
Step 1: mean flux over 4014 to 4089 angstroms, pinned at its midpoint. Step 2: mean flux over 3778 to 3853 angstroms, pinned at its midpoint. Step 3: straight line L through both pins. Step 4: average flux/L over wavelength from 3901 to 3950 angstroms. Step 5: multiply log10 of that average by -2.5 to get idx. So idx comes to -0.20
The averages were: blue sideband 10.4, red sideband 14.5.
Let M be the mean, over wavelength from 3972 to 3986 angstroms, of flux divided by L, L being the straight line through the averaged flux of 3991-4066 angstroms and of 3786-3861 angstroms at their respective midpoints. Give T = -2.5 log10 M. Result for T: 0.33 mag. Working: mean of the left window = 10.7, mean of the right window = 15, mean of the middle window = 10.3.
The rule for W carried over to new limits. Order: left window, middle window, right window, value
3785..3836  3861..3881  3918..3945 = -0.093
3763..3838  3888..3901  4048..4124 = 0.188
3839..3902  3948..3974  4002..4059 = 0.338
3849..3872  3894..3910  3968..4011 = 0.099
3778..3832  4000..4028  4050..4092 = -0.156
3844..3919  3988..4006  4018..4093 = -0.075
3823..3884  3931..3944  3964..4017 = -0.246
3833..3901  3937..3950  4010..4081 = -0.188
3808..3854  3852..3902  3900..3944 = 0.093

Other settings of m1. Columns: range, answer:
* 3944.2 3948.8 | 15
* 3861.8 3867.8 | 14.6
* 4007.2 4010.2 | 15.1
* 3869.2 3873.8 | 14.2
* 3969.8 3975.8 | 6.28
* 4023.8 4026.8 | 15.2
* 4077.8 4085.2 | 13.3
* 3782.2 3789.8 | 12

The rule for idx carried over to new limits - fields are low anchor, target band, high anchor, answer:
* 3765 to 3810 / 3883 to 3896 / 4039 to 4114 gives 0.38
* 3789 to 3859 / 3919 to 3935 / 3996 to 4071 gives -0.19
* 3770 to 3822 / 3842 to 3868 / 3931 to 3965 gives -0.19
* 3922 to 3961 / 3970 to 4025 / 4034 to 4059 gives 0.12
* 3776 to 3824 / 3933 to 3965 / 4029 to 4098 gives -0.10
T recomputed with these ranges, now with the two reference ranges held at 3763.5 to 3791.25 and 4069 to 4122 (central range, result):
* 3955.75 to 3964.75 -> -0.07 mag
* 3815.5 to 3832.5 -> -0.22 mag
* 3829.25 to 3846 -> 0.20 mag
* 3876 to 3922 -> -0.18 mag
